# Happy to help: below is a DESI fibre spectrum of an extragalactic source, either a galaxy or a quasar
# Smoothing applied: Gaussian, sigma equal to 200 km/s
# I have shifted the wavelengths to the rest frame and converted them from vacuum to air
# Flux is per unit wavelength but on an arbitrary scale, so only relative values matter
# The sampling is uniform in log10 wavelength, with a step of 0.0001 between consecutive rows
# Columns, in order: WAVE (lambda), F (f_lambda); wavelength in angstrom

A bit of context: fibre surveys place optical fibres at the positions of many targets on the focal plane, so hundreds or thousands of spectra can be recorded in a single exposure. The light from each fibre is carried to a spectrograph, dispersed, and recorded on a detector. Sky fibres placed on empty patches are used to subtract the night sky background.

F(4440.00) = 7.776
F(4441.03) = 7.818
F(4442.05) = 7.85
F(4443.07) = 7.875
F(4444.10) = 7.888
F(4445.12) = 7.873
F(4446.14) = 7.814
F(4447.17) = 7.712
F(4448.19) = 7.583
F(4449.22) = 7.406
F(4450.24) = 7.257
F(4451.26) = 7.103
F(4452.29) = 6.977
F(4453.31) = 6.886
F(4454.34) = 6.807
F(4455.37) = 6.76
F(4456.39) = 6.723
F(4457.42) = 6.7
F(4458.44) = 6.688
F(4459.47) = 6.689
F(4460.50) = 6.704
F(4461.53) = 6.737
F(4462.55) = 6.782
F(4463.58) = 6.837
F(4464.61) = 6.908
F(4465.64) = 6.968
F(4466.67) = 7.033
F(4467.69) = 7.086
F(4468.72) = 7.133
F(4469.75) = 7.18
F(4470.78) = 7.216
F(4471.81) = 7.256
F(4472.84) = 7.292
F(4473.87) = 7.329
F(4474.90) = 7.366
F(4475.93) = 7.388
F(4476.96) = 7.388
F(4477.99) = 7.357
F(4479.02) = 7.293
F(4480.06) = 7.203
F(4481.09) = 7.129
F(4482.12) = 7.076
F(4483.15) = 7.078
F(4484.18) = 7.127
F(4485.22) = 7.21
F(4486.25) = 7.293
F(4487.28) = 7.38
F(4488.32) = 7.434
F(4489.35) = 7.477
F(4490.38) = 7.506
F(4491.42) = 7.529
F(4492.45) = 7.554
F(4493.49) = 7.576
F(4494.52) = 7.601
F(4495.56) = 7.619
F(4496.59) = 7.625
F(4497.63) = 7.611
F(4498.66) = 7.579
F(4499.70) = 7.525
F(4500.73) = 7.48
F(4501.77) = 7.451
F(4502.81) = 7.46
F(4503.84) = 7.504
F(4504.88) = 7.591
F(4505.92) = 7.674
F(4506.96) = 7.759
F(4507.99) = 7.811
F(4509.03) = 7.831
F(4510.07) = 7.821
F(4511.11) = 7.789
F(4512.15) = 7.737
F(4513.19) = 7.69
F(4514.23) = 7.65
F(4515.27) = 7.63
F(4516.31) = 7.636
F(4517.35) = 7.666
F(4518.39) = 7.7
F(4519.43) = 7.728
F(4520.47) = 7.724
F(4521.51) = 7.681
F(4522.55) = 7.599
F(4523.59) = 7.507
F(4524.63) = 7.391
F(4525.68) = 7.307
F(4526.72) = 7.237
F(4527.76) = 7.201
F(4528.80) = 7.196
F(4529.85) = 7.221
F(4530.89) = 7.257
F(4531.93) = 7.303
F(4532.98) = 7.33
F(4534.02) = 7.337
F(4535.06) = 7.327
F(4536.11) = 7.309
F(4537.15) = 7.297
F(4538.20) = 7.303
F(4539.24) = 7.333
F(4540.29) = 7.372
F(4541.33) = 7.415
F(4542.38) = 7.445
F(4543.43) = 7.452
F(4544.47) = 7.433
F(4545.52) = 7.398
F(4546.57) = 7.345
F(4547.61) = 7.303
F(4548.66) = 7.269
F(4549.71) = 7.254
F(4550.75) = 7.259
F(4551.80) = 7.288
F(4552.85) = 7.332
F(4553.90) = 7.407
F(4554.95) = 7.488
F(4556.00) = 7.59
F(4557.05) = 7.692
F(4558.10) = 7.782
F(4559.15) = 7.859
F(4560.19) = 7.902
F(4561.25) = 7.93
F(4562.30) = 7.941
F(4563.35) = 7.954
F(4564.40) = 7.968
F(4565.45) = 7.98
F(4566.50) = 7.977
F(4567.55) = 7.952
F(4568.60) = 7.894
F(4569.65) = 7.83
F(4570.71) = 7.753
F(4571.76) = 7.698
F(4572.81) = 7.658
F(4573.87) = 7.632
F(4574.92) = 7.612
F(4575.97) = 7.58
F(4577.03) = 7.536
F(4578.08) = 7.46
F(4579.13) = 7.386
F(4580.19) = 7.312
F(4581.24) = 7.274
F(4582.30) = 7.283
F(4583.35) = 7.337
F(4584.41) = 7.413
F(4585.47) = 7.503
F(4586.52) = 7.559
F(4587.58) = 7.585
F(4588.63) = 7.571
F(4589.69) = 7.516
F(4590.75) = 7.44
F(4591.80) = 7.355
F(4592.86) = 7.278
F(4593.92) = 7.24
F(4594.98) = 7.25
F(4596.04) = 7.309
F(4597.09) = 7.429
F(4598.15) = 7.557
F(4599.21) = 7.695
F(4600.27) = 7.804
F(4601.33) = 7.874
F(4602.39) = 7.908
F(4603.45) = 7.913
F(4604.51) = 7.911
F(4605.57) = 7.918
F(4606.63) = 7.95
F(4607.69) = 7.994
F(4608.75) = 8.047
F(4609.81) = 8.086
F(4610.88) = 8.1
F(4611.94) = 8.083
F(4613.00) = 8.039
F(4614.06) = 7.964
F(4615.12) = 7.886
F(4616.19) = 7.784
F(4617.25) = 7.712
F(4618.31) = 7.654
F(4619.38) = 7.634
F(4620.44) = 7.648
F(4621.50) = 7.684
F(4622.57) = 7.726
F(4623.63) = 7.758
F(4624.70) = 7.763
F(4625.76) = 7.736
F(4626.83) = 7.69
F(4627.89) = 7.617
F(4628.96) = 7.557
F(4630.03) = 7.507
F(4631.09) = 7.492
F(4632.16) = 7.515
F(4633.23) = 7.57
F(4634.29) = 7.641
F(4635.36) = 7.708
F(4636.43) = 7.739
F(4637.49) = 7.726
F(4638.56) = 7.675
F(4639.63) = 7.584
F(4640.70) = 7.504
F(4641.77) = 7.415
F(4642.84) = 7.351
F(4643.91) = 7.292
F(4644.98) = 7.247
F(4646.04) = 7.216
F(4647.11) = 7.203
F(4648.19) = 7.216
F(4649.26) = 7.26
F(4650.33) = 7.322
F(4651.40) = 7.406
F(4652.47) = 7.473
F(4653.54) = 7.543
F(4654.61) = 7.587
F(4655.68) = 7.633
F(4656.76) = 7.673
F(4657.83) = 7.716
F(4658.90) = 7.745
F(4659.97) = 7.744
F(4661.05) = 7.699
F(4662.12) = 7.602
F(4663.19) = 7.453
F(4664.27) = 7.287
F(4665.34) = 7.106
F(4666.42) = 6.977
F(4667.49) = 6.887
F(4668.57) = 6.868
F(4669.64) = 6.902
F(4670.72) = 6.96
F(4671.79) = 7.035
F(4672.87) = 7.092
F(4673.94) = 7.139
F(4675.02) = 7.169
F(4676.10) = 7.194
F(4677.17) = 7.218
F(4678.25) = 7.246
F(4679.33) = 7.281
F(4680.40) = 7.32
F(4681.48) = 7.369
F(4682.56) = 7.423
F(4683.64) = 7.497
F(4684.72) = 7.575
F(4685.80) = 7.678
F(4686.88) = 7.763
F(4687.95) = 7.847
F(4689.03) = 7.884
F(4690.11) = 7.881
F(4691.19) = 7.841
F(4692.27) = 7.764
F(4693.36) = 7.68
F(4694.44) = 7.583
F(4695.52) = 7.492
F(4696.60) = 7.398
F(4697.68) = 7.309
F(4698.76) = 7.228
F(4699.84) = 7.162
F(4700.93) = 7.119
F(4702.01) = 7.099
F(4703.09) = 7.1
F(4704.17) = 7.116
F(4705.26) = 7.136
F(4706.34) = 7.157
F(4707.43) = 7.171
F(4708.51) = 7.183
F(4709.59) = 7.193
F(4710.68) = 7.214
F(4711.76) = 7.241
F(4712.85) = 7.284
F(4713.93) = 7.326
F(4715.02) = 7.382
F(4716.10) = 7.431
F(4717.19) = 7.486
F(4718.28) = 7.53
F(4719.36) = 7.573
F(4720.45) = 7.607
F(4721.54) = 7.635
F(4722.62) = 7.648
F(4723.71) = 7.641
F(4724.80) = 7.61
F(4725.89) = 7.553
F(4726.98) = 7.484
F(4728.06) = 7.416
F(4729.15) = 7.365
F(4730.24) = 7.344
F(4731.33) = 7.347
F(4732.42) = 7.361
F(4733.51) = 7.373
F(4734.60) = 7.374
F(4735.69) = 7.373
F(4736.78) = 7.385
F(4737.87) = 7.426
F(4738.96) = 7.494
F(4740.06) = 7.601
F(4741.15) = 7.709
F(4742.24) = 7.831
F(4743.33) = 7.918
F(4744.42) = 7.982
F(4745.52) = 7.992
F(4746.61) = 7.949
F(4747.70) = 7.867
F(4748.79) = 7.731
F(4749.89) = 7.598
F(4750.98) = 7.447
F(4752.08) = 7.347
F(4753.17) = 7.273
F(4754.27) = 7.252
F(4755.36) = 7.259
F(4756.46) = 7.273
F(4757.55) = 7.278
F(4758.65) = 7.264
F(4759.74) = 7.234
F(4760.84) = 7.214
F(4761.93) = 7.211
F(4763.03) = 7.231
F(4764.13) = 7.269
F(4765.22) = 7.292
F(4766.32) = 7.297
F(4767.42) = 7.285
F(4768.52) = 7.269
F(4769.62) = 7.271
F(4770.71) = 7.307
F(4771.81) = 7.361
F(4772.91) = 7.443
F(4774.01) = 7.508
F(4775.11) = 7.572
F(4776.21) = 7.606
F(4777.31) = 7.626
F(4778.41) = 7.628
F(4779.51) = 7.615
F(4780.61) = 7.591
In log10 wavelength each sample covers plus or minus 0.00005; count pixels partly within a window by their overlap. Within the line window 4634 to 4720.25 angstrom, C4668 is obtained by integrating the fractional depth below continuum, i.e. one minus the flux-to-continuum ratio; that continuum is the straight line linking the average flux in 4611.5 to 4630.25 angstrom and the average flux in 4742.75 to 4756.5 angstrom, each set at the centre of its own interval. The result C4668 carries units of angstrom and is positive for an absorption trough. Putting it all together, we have 3.4 angstrom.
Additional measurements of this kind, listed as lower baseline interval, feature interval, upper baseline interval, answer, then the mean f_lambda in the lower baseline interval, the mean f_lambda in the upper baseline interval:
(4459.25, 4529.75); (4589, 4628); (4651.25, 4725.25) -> -1.8 angstrom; 7.39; 7.39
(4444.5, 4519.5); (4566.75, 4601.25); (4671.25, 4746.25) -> -0.7 angstrom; 7.34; 7.44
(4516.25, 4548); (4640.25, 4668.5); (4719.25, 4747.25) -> 0.4 angstrom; 7.41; 7.58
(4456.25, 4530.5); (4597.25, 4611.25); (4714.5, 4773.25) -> -0.9 angstrom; 7.36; 7.46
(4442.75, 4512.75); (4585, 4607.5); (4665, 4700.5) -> -0.8 angstrom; 7.32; 7.36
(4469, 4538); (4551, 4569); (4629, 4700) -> -0.7 angstrom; 7.45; 7.43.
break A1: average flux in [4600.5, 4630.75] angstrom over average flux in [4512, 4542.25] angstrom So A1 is 1.05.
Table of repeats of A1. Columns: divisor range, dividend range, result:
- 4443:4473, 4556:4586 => 1.08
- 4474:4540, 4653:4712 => 0.99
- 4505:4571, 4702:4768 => 0.98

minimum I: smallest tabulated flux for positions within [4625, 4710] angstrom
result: 6.868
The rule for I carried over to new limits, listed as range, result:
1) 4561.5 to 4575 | 7.612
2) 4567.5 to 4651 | 7.203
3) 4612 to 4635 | 7.492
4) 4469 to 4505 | 7.076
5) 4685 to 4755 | 7.099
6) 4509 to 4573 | 7.196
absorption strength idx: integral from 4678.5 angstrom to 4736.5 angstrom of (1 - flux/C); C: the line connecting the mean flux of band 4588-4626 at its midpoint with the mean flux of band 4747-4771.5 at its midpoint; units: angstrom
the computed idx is 0.4 angstrom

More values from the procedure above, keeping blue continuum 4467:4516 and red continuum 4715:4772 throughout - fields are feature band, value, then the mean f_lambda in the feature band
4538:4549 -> 0.12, 7.37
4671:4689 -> 0.21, 7.38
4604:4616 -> -0.86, 7.99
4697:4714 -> 0.63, 7.19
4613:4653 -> -0.59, 7.57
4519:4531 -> 0.05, 7.42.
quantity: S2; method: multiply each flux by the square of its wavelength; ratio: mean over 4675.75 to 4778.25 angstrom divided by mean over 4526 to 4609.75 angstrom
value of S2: 1.06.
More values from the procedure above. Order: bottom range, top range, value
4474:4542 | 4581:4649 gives 1.07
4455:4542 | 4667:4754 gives 1.11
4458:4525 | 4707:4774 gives 1.12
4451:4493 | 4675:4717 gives 1.15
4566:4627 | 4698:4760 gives 1.02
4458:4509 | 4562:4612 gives 1.10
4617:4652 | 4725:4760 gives 1.04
